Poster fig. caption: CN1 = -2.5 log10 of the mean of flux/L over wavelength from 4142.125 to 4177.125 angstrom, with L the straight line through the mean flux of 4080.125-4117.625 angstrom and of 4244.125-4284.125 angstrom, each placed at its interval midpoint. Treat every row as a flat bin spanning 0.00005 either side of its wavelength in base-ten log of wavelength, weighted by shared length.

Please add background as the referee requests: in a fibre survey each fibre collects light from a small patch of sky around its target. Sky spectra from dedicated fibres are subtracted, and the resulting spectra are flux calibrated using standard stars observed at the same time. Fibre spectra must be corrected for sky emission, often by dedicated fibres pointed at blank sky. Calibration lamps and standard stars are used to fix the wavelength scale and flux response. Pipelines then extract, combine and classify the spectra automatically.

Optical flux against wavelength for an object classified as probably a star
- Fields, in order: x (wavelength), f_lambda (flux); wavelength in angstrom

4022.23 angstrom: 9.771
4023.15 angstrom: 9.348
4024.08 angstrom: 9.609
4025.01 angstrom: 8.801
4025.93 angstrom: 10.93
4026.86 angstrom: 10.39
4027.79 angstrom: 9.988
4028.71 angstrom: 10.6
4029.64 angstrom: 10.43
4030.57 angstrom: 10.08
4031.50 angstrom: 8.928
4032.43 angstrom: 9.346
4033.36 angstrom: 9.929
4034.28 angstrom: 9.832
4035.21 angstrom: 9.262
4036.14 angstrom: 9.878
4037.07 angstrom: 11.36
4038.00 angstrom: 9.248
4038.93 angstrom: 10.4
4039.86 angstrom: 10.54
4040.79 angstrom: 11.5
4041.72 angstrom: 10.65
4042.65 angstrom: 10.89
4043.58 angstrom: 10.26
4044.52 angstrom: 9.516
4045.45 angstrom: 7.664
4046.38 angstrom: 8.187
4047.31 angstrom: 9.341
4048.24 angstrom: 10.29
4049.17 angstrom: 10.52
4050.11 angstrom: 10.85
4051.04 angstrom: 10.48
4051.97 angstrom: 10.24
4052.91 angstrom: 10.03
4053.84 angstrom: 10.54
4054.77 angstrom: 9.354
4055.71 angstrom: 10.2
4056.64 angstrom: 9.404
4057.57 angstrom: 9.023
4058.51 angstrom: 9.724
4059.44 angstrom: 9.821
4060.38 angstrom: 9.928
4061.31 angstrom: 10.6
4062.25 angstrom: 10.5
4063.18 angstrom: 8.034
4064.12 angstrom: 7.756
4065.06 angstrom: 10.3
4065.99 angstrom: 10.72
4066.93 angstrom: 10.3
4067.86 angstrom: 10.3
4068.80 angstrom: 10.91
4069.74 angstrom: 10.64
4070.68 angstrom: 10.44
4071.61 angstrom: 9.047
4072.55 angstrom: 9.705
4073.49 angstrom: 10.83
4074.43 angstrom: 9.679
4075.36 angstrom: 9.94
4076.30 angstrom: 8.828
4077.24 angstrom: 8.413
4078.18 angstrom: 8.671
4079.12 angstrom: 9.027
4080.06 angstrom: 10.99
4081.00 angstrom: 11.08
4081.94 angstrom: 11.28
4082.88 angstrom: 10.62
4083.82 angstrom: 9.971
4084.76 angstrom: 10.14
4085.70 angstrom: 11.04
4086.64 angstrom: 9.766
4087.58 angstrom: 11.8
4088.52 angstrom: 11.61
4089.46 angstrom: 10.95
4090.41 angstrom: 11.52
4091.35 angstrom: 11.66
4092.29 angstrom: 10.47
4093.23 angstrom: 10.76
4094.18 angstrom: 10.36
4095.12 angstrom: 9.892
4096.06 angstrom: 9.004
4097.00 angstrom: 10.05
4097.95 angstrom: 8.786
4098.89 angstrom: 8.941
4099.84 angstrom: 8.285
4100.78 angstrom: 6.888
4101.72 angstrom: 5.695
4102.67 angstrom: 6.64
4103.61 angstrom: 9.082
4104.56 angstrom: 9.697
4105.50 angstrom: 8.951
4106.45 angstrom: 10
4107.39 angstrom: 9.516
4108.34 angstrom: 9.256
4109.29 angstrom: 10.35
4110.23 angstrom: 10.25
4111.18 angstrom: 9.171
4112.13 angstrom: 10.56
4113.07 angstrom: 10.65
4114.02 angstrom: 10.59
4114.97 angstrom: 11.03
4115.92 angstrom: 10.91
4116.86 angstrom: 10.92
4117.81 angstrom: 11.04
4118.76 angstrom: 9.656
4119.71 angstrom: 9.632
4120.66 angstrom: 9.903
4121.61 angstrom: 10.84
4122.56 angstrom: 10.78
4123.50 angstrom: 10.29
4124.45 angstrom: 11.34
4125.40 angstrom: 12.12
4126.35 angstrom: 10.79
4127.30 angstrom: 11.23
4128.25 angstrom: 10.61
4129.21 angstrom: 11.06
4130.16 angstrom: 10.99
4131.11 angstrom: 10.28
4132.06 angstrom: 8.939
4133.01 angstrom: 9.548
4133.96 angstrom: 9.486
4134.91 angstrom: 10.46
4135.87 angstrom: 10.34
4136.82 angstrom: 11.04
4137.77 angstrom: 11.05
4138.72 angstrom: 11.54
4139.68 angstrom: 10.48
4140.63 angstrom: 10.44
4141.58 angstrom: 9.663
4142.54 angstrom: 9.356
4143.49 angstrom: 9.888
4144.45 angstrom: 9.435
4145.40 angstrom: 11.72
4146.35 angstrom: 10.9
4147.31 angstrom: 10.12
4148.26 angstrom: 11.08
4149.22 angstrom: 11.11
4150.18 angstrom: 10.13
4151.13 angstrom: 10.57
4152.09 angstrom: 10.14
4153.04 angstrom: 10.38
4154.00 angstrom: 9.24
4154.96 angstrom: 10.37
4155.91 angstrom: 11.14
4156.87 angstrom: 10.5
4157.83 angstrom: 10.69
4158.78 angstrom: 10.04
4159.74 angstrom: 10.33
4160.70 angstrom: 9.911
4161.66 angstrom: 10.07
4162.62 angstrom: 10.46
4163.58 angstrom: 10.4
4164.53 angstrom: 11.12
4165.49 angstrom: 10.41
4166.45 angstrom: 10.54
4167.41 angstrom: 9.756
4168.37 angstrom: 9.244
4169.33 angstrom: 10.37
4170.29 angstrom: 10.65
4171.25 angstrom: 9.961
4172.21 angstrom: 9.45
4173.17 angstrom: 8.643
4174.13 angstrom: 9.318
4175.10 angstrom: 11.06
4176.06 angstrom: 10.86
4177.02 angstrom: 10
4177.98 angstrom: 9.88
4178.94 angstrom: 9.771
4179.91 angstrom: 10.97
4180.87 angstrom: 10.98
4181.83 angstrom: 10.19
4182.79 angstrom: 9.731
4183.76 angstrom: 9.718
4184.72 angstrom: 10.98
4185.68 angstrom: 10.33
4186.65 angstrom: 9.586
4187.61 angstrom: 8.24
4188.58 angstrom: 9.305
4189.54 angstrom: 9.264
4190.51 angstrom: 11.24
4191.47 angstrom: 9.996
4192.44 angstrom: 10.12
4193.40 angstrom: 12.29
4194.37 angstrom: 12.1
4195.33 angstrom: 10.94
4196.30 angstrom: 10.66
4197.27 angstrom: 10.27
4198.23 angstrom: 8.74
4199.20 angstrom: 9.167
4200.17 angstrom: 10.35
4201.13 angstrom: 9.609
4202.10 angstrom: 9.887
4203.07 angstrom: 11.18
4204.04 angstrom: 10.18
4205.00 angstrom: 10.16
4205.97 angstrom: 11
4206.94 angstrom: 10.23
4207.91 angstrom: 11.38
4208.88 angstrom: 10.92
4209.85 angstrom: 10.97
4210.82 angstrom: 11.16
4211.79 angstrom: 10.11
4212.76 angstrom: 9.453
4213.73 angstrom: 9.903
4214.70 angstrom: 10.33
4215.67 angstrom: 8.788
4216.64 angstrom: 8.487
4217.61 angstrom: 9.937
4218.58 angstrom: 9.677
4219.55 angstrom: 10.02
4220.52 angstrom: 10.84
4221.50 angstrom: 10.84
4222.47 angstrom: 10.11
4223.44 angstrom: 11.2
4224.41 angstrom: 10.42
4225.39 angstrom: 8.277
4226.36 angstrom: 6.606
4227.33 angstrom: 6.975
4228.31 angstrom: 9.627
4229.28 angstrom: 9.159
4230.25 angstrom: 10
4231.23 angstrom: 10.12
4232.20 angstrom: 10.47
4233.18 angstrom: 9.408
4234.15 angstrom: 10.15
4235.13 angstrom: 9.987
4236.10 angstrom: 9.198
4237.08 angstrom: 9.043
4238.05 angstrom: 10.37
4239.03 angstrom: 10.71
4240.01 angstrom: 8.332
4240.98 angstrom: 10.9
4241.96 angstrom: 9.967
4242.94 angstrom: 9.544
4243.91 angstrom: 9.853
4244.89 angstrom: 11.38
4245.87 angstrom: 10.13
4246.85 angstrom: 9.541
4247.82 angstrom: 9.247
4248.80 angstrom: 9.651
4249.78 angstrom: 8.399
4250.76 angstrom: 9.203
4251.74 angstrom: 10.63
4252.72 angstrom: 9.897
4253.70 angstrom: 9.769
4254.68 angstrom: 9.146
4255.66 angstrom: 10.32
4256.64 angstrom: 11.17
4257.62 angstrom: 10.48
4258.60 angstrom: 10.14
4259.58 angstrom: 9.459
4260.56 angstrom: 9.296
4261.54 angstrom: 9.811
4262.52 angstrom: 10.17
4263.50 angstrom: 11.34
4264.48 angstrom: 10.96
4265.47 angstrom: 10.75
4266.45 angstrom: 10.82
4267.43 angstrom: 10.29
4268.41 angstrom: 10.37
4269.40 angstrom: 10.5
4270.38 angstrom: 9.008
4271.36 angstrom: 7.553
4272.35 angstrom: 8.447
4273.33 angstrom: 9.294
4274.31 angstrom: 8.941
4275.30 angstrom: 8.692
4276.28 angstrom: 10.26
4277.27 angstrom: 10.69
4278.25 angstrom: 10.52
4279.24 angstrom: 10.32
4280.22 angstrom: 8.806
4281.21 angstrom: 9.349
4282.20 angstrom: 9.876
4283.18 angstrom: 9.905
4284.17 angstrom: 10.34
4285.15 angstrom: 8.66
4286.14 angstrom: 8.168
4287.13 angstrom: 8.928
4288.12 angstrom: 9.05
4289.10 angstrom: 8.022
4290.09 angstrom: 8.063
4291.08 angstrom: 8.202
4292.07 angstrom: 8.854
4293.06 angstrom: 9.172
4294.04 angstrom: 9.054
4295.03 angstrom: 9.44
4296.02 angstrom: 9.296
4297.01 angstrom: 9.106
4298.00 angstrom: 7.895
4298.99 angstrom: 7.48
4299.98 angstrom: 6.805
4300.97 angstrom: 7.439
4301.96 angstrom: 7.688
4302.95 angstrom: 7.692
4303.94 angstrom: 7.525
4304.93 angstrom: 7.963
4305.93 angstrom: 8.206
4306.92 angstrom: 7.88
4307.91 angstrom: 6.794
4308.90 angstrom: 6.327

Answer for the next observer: -0.03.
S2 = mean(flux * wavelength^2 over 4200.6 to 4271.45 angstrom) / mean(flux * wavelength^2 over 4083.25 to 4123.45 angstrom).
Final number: 1.1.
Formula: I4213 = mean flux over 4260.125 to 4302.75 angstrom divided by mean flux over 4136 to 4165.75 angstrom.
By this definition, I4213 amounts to 0.88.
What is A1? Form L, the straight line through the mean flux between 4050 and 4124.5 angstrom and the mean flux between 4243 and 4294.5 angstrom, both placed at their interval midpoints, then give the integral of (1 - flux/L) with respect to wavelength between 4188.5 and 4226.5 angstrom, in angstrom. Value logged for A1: -1.77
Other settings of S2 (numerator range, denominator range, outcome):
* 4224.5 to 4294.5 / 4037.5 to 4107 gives 1.06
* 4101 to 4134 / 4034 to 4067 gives 1.05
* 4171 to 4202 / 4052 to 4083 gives 1.08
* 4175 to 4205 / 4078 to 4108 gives 1.10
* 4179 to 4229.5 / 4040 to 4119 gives 1.08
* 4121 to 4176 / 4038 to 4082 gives 1.09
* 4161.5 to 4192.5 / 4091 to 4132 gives 1.04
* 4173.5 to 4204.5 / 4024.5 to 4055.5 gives 1.10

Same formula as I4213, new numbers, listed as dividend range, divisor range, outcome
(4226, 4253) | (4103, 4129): 0.93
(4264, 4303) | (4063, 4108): 0.93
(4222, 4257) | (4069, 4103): 0.98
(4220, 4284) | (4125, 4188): 0.95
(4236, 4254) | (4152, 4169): 0.95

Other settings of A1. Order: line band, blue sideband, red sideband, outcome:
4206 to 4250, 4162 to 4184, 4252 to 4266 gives 1.5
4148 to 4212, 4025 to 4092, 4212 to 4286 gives -2.7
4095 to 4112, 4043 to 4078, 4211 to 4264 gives 1.5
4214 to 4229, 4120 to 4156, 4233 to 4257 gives 0.8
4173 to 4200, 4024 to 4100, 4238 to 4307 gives -1.5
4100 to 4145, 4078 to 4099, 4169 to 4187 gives 1.1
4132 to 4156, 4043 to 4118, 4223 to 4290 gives -1.3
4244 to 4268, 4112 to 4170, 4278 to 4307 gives -2.6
